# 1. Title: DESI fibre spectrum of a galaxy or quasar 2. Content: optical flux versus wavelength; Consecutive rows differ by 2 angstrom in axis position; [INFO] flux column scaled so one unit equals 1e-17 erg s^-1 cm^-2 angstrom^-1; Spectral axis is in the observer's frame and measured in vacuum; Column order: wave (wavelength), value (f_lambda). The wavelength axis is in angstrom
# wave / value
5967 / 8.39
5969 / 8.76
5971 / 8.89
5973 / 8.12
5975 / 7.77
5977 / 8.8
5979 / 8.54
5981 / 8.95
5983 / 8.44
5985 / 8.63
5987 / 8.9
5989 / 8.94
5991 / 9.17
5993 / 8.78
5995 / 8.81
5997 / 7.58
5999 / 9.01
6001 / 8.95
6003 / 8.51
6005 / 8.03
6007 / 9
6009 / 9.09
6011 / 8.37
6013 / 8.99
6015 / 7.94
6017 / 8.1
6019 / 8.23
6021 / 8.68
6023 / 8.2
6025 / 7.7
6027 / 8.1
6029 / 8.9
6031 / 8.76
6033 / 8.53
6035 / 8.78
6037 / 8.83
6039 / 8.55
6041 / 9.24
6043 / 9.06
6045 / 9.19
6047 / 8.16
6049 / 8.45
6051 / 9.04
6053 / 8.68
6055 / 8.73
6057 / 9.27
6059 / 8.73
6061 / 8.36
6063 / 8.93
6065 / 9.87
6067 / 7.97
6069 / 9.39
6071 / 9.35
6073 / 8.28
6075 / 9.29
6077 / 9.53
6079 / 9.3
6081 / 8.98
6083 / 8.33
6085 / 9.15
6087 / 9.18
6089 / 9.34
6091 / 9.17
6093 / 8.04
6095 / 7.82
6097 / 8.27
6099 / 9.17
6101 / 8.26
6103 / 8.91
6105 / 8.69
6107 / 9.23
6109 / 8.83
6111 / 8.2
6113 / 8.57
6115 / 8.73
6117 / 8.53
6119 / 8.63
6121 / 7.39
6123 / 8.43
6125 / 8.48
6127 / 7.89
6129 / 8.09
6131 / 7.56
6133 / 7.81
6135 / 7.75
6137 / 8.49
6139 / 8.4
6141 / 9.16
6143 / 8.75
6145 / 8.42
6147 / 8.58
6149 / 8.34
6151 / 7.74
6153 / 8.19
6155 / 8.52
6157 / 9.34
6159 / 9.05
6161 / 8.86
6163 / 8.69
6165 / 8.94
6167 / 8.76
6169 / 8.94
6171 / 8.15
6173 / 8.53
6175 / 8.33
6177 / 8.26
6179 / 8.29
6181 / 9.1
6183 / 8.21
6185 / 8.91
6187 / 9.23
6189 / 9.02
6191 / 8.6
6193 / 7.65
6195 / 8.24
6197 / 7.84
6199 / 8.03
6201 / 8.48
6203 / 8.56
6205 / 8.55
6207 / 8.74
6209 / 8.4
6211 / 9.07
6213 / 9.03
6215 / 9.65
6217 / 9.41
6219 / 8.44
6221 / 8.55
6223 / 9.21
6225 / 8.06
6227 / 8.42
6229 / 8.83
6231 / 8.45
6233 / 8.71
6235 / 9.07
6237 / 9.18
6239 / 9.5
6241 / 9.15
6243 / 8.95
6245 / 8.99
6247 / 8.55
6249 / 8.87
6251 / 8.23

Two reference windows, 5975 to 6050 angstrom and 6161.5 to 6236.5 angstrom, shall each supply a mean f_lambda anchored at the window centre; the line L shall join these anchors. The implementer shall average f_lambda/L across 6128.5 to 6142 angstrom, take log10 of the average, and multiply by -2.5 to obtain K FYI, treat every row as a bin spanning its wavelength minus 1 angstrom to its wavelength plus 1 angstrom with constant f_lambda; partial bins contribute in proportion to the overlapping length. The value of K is 0.06 mag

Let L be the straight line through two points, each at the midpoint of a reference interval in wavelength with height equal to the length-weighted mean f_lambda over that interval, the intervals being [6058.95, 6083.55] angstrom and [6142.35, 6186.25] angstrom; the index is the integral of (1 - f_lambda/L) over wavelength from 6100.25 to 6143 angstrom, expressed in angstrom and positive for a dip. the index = 1.8 angstrom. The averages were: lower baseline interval 8.97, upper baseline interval 8.59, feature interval 8.39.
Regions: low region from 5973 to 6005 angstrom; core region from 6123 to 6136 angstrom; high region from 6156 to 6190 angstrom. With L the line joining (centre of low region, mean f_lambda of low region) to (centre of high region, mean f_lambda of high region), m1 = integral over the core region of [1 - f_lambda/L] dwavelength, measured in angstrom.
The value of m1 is 1.1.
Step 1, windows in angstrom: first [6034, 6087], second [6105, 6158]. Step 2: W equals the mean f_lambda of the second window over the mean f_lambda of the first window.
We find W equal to 0.9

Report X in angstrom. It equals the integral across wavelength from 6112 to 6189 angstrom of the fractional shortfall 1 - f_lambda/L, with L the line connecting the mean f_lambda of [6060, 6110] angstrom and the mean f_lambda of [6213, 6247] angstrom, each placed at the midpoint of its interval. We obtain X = 3.5 angstrom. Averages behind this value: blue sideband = 8.87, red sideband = 8.9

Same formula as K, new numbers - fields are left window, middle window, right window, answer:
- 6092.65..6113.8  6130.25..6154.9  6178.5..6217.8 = 0.041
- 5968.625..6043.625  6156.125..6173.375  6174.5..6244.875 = -0.017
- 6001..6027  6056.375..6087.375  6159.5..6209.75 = -0.066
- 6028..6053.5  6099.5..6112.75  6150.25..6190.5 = 0.003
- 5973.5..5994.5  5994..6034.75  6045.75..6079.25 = 0.036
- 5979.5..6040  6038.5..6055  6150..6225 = -0.026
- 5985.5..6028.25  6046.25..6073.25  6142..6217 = -0.033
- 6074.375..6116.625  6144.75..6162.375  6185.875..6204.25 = 0.001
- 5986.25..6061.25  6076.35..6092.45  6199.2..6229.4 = -0.050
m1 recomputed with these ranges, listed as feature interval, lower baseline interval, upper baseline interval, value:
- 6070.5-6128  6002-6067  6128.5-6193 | -0.7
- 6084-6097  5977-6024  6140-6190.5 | -0.2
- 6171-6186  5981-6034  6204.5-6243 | 0.5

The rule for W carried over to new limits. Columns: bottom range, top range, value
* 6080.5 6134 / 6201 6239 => 1.04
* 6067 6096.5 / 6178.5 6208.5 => 0.96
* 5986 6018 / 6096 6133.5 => 0.97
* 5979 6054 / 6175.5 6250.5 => 1.01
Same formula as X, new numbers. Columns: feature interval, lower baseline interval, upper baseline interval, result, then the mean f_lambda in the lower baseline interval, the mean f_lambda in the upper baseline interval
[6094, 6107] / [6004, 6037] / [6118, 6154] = -0.4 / 8.47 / 8.23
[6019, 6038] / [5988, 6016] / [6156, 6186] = 0.4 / 8.65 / 8.69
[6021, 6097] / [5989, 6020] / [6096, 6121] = -1.6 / 8.58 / 8.62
